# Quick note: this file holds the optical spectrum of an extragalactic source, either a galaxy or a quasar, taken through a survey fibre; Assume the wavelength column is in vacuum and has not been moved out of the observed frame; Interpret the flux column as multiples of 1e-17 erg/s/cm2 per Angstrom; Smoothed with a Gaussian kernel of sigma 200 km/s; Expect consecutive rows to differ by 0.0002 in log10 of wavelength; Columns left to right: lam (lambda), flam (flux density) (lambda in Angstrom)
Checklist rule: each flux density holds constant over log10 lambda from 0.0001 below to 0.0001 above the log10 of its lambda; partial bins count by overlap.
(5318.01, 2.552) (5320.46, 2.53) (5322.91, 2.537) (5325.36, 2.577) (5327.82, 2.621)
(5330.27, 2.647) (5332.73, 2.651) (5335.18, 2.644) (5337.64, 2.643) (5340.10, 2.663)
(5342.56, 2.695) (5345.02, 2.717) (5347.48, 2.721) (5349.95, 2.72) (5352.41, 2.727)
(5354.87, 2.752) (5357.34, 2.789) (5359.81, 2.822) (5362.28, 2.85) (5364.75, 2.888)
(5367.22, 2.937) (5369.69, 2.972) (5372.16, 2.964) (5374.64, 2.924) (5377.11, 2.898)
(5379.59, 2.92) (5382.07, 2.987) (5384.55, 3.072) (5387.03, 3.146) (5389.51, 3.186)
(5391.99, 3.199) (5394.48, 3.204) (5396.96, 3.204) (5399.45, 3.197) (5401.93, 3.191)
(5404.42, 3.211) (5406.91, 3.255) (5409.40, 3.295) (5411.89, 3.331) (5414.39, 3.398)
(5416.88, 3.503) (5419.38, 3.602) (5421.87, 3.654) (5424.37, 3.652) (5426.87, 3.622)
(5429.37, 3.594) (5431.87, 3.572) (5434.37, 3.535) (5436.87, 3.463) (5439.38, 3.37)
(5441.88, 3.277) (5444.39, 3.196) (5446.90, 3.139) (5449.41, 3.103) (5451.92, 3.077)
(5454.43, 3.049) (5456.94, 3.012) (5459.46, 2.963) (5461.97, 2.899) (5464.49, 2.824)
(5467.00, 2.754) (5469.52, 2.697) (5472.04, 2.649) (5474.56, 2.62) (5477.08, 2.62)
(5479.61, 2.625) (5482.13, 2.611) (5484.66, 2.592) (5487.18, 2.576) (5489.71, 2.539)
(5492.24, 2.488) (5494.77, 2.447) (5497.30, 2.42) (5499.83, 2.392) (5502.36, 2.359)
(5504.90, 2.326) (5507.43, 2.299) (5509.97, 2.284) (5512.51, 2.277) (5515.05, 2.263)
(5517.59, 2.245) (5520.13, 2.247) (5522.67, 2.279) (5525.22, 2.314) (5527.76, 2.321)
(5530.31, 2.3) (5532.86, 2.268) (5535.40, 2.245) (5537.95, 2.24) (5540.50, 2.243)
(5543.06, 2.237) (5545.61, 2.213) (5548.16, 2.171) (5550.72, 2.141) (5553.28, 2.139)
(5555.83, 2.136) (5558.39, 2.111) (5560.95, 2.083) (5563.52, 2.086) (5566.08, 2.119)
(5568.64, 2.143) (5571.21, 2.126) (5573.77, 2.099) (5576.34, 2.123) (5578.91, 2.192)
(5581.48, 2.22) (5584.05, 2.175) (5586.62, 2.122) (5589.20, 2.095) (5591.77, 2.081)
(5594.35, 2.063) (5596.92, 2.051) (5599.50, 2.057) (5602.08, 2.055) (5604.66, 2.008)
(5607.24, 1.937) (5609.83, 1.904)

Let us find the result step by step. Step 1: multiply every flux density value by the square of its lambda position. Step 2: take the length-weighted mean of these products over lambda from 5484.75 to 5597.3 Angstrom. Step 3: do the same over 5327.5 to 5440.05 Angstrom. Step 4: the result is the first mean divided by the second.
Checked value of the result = 0.77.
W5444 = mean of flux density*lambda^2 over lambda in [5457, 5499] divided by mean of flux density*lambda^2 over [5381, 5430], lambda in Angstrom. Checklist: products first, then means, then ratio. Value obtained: 0.82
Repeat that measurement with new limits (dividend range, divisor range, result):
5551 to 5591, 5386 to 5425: 0.68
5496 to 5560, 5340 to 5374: 0.86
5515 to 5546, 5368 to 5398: 0.78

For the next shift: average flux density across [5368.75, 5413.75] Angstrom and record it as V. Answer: 3.12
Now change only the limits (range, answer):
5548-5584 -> 2.13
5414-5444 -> 3.51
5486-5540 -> 2.34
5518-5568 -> 2.2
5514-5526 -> 2.27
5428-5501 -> 2.9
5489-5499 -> 2.47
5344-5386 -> 2.86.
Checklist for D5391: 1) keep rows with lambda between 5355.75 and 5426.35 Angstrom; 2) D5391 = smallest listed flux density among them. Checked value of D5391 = 2.789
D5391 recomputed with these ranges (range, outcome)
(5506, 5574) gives 2.083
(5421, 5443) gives 3.277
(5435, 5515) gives 2.277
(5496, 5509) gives 2.299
